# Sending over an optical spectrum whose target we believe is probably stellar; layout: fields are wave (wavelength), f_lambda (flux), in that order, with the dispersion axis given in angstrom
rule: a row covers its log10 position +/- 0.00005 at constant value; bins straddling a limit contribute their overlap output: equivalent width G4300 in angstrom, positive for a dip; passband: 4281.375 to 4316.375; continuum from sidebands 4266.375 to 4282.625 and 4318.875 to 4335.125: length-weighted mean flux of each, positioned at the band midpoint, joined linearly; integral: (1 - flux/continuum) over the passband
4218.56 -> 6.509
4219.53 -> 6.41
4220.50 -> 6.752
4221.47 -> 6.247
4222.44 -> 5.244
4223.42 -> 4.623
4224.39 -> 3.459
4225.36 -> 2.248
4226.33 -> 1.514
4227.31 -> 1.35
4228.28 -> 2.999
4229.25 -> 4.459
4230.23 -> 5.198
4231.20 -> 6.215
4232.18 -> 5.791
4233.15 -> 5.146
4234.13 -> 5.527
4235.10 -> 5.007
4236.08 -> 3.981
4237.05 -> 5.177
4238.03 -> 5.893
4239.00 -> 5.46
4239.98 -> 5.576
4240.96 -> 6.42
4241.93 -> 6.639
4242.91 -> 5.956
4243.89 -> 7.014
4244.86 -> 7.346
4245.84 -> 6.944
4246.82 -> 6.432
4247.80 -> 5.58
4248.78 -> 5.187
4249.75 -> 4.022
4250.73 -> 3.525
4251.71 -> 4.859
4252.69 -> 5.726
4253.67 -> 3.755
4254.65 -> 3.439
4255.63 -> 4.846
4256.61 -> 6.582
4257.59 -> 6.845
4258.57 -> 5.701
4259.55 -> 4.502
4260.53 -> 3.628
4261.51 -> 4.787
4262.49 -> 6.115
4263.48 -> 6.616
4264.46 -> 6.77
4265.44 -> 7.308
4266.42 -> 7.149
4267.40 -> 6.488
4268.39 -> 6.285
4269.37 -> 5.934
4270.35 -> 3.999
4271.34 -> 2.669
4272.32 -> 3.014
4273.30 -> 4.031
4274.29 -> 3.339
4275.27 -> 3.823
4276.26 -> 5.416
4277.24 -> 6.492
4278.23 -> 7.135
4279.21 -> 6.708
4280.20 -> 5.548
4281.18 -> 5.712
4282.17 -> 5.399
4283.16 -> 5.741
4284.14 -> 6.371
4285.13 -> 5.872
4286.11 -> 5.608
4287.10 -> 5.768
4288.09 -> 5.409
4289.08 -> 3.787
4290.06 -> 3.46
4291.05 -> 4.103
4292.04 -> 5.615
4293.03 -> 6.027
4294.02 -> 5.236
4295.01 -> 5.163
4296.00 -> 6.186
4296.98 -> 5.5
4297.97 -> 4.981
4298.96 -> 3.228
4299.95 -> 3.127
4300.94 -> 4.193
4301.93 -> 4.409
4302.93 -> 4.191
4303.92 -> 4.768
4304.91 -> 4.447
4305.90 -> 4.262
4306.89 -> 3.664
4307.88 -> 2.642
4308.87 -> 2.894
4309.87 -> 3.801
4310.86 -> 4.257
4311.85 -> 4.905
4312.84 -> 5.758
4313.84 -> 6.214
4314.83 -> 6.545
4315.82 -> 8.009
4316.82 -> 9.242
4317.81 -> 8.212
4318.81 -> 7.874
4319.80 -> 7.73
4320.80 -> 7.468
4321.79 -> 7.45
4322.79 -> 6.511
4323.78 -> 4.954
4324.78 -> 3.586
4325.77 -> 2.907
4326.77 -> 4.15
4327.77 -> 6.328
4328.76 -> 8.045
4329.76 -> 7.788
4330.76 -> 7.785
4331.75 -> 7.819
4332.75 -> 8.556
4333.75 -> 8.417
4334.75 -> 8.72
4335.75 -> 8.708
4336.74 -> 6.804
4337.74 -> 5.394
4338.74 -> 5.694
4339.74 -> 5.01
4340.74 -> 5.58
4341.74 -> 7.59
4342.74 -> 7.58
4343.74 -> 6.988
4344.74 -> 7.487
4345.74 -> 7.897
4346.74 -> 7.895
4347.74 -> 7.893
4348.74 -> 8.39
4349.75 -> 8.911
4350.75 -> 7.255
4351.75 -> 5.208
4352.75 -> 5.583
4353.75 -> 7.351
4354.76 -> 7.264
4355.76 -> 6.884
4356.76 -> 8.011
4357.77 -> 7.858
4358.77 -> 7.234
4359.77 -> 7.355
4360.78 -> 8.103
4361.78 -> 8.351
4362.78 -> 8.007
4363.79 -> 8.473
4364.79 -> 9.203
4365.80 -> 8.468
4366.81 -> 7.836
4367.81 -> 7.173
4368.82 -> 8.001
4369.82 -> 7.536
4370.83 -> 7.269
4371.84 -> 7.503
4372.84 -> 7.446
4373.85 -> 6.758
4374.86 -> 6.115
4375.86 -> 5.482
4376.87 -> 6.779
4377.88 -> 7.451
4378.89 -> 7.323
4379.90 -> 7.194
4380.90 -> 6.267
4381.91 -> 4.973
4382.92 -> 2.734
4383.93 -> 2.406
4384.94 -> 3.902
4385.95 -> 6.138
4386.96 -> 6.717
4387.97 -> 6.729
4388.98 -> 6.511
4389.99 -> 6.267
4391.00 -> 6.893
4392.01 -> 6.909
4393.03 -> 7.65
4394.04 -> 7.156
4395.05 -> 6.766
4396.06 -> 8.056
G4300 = 5.9 angstrom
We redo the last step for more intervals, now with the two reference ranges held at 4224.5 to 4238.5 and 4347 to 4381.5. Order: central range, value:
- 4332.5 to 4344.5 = -0.5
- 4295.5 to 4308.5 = 3.7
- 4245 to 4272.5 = -2.4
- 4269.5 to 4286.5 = 0.9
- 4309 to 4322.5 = -0.7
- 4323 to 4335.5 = 0.0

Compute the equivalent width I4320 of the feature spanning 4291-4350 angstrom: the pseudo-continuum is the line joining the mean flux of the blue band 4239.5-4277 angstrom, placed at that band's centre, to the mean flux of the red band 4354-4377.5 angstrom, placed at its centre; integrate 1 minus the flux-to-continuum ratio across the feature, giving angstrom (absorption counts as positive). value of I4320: 5.0 angstrom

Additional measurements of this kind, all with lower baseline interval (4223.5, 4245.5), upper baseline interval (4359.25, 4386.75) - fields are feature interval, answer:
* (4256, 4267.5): -1.52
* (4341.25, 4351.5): -2.01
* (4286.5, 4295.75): 1.16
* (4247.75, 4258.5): 0.51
